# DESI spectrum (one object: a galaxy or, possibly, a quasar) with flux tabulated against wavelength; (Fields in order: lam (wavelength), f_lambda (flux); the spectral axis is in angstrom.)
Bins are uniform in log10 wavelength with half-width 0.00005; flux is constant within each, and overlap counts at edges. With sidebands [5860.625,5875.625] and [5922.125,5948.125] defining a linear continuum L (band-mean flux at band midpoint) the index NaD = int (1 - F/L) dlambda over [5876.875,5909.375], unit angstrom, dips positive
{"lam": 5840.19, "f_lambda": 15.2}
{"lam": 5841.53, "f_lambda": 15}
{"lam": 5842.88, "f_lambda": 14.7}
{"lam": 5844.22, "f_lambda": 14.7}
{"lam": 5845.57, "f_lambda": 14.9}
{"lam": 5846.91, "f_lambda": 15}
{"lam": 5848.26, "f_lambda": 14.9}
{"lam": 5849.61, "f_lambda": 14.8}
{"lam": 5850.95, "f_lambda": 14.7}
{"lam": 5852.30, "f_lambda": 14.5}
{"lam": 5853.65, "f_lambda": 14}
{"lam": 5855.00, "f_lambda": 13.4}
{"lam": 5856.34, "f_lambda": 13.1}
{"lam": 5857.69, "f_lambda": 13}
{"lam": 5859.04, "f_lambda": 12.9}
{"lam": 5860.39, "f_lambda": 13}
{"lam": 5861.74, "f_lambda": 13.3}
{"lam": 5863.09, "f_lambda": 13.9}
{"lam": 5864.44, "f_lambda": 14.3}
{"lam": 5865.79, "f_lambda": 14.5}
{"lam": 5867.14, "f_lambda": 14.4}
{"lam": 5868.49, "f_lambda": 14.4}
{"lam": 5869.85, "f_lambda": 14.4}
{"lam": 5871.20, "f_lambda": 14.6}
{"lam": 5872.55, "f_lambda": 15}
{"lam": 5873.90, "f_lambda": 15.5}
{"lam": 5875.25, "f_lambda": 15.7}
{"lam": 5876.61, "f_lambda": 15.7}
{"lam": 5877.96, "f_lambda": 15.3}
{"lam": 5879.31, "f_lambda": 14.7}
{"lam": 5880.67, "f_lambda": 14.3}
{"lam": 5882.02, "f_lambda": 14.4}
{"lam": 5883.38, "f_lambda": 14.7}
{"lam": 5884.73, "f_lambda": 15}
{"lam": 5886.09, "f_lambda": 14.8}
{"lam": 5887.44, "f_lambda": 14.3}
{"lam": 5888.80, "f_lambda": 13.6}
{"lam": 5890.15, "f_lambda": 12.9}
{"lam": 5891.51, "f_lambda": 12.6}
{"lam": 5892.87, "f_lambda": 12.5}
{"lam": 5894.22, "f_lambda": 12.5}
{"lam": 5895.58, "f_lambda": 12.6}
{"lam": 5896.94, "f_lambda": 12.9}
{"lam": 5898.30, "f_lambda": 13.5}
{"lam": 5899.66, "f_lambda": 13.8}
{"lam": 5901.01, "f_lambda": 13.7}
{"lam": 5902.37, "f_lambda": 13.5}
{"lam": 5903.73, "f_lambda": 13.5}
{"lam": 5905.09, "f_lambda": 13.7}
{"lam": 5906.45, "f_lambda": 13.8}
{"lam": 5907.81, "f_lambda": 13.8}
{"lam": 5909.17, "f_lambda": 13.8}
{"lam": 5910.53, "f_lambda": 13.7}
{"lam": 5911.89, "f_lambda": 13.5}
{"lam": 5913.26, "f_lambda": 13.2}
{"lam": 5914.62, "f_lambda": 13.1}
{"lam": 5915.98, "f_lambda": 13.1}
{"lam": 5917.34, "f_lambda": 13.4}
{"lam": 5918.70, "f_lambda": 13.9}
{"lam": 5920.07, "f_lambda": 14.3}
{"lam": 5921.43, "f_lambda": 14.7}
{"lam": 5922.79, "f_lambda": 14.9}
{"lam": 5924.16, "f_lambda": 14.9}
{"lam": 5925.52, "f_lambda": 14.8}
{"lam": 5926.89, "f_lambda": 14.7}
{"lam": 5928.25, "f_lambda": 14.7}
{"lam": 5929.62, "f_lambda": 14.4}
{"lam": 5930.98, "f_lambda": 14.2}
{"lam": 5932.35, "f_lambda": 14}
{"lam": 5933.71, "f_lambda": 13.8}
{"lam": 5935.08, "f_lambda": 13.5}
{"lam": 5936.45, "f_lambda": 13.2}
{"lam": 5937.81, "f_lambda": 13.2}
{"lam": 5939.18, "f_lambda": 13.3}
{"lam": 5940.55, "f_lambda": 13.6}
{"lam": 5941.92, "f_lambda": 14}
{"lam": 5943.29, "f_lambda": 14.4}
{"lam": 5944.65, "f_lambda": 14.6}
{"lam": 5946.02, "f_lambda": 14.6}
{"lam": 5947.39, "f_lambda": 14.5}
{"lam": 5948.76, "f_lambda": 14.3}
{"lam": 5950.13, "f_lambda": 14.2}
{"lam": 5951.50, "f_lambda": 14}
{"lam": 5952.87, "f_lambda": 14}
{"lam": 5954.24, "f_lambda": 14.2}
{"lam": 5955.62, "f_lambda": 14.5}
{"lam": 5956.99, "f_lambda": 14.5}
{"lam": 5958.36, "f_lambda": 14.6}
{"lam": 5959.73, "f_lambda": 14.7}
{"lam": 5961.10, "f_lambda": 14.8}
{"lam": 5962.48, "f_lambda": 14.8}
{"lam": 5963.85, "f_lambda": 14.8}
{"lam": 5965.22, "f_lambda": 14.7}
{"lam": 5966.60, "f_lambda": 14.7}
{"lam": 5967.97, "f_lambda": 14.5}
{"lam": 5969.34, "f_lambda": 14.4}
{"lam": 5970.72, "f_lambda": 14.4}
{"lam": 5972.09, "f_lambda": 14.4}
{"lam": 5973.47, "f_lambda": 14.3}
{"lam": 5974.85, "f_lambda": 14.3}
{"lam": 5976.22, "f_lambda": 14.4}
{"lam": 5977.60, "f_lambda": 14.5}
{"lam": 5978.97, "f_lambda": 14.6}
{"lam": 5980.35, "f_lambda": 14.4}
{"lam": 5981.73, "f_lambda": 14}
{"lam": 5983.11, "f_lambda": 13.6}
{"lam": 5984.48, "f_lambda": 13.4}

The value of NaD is 1.3 angstrom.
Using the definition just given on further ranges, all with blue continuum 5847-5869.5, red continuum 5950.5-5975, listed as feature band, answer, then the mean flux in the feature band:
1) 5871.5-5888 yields -1.0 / 15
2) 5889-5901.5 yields 1.0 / 13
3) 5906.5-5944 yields 1.0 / 13.9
